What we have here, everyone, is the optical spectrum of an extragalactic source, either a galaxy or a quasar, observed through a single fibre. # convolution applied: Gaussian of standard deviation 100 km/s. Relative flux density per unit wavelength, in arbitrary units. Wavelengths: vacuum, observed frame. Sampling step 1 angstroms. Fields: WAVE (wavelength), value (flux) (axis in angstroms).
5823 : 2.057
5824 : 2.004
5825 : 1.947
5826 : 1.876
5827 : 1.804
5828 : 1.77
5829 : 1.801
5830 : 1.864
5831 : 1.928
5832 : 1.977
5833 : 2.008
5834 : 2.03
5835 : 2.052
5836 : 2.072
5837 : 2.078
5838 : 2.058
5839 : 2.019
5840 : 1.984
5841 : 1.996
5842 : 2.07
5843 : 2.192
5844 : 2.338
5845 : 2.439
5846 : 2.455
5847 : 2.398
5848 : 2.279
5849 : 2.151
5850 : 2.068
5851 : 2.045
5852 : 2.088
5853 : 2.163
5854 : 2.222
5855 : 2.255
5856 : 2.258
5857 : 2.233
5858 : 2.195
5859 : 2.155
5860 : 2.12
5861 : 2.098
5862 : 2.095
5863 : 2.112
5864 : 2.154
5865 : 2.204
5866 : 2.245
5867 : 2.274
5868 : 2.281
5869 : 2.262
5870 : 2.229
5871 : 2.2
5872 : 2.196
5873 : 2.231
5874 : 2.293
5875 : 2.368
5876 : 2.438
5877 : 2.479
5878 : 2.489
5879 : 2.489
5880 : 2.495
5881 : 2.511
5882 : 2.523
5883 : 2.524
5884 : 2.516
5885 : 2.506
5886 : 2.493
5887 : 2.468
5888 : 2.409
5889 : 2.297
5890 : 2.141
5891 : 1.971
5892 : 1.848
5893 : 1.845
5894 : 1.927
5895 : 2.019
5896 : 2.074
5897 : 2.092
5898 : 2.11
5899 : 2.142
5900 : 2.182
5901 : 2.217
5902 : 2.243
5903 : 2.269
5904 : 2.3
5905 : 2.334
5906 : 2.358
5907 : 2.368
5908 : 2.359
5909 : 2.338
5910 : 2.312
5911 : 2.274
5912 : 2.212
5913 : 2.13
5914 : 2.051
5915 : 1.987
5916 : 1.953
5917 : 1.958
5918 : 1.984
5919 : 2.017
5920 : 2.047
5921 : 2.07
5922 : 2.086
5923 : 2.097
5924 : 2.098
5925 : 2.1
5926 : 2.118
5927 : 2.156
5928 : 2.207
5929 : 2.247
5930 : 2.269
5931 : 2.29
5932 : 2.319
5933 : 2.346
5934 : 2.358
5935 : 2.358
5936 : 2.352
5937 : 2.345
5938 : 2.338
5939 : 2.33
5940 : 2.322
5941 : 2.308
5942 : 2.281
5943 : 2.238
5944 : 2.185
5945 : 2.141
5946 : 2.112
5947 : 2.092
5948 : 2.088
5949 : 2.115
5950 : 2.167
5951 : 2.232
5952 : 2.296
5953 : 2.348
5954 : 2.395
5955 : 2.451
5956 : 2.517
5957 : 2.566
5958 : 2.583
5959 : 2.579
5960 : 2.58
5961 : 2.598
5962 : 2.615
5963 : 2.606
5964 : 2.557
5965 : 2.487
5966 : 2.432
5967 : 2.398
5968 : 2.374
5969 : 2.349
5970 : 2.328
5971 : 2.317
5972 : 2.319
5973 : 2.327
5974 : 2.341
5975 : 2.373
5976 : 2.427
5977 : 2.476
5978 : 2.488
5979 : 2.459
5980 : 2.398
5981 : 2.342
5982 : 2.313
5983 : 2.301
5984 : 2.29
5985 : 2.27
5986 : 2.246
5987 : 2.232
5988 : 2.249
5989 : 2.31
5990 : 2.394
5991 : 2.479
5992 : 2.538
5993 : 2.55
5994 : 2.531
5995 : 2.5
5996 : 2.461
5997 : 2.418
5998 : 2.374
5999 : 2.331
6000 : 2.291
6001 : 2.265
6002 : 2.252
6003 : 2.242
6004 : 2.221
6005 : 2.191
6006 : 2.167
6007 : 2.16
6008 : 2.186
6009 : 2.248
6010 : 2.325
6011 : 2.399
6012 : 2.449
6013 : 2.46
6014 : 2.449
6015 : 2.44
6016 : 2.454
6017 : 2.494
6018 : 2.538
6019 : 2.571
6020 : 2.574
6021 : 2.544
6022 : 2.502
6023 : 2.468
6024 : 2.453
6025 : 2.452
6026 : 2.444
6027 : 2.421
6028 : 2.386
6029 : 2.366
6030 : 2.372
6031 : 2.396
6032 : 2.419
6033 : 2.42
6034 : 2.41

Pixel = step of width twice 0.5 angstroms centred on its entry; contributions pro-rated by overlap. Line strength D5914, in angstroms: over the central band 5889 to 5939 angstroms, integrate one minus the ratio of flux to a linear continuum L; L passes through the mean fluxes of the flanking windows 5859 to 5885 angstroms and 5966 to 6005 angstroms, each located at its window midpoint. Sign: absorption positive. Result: 3.45 angstroms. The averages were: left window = 2.31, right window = 2.36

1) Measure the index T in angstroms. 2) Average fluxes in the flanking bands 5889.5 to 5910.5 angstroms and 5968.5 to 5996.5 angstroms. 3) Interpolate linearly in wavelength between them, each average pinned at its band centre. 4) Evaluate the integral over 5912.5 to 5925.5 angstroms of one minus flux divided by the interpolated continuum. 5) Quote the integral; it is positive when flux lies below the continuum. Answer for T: 1.0 angstroms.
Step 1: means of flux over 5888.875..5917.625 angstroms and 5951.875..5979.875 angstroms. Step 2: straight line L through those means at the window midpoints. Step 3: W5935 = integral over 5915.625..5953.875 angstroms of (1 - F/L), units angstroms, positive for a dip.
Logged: 1.71 angstroms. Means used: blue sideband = 2.15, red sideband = 2.45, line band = 2.2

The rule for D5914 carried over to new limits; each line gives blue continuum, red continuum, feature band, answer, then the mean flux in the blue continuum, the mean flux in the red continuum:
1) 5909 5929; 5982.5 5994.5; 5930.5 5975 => -2.5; 2.11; 2.37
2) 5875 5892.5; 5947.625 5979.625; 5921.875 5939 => 1.1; 2.39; 2.41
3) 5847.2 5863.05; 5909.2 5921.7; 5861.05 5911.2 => -3.4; 2.16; 2.09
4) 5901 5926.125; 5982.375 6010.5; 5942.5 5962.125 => -0.9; 2.16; 2.32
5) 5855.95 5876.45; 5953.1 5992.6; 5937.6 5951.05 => 0.9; 2.22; 2.42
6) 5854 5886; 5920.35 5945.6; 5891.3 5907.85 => 0.9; 2.31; 2.24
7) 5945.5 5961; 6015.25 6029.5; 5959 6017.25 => 0.7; 2.35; 2.48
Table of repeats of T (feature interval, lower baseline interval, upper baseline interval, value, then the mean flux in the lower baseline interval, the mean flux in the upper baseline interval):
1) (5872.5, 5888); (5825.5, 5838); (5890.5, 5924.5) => -2.96 angstroms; 1.94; 2.13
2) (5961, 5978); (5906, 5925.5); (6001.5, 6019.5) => -1.30 angstroms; 2.13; 2.35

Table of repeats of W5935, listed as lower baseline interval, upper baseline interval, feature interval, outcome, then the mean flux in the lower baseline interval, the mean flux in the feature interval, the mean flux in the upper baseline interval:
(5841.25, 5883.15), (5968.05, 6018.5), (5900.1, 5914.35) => 0.2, 2.27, 2.27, 2.36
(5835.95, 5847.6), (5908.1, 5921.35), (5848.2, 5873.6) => -0.3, 2.18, 2.18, 2.11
